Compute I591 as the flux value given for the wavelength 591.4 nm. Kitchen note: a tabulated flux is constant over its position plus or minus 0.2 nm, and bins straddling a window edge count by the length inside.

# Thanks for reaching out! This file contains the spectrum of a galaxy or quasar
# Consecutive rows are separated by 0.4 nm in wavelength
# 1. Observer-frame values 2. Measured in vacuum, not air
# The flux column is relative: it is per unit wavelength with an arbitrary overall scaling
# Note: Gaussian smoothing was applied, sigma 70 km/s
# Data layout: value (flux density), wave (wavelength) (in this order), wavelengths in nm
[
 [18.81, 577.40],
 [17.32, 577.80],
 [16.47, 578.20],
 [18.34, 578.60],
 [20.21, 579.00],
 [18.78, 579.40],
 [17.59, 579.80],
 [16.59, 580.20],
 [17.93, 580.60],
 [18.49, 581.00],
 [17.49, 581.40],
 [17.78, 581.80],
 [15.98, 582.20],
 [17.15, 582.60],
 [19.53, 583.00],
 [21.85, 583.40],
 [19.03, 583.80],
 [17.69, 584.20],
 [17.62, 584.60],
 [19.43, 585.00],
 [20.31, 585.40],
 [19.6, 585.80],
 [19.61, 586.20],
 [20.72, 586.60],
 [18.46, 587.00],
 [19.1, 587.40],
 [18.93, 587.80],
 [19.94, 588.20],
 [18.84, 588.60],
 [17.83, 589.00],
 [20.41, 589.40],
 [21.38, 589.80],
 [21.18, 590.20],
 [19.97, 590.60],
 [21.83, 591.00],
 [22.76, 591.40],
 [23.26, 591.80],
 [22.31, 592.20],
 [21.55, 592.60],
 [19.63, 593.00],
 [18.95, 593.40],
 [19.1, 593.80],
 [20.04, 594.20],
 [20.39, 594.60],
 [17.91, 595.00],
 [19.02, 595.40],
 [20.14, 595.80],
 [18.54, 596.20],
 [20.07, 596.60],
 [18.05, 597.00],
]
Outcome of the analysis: 22.76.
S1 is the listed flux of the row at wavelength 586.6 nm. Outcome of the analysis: 20.72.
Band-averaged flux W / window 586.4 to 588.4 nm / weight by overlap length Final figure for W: 19.4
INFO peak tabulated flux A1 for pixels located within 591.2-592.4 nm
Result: 23.26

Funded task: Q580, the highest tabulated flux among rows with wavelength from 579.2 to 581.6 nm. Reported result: 18.78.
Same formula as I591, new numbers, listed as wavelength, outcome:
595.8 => 20.14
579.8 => 17.59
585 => 19.43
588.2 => 19.94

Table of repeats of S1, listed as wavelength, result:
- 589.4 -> 20.41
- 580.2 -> 16.59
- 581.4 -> 17.49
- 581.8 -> 17.78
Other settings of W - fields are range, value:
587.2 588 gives 19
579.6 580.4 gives 17.1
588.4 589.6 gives 19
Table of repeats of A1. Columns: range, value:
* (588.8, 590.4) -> 21.38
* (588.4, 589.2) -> 18.84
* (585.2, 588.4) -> 20.72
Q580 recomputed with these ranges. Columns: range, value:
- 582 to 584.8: 21.85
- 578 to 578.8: 18.34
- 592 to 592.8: 22.31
